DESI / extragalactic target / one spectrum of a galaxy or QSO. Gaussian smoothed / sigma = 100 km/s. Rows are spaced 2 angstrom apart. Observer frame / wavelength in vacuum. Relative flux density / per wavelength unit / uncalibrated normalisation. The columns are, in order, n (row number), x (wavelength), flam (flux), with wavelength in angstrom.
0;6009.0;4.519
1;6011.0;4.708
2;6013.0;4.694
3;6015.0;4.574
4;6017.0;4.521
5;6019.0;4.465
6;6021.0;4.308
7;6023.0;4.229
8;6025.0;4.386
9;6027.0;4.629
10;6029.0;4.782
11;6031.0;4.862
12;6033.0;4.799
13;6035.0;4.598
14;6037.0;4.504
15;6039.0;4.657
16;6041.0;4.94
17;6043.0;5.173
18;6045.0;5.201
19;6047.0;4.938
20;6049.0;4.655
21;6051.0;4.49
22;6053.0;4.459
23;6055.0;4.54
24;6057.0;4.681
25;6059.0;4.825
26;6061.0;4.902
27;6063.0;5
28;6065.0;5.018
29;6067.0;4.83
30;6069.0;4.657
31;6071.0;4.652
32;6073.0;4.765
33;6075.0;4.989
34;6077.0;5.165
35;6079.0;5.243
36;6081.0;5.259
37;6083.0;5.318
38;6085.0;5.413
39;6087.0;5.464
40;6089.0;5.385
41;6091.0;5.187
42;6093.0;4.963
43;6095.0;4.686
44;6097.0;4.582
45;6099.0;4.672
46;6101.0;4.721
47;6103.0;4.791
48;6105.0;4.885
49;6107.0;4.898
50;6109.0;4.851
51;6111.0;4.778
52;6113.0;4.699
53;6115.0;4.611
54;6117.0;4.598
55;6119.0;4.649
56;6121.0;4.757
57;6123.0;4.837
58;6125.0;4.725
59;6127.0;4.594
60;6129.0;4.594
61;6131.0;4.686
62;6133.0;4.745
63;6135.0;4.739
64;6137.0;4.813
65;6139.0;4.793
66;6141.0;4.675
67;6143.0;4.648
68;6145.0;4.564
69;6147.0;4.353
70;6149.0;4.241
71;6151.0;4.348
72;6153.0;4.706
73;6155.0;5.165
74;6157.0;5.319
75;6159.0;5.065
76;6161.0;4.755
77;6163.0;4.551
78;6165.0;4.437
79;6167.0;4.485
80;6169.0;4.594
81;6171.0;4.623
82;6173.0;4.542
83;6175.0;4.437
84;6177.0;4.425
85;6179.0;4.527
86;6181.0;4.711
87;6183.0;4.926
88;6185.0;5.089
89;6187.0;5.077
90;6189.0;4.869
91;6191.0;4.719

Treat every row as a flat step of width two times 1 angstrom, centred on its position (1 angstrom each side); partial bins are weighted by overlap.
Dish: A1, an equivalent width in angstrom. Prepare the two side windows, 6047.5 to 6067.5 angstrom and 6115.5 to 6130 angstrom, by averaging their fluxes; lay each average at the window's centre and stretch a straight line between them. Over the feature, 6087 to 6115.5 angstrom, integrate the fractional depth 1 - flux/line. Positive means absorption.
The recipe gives -0.99 angstrom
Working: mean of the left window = 4.74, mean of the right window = 4.68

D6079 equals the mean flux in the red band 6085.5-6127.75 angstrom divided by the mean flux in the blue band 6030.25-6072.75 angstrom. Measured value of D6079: 1.01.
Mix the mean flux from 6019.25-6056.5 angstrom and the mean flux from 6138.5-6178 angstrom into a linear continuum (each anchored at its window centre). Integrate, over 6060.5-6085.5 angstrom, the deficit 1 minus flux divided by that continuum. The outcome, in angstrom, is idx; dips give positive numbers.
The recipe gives -1.9 angstrom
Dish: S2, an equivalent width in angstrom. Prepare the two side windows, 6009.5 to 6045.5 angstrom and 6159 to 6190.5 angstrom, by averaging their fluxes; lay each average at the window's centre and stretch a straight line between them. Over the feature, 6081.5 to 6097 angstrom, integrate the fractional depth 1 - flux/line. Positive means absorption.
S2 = -1.6 angstrom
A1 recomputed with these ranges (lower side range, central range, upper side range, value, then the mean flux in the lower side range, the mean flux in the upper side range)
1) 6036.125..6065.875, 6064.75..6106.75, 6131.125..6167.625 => -1.9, 4.8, 4.69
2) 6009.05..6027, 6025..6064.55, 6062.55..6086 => -0.1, 4.5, 5.03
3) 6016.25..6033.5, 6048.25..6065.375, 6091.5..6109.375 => -0.3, 4.55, 4.79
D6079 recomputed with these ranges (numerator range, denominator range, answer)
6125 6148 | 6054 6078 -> 0.96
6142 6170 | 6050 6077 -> 0.98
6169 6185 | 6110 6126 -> 0.98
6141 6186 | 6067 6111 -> 0.94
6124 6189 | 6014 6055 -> 1.01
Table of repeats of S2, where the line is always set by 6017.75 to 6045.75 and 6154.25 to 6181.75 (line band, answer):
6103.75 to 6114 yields -0.3 angstrom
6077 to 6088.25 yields -1.6 angstrom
